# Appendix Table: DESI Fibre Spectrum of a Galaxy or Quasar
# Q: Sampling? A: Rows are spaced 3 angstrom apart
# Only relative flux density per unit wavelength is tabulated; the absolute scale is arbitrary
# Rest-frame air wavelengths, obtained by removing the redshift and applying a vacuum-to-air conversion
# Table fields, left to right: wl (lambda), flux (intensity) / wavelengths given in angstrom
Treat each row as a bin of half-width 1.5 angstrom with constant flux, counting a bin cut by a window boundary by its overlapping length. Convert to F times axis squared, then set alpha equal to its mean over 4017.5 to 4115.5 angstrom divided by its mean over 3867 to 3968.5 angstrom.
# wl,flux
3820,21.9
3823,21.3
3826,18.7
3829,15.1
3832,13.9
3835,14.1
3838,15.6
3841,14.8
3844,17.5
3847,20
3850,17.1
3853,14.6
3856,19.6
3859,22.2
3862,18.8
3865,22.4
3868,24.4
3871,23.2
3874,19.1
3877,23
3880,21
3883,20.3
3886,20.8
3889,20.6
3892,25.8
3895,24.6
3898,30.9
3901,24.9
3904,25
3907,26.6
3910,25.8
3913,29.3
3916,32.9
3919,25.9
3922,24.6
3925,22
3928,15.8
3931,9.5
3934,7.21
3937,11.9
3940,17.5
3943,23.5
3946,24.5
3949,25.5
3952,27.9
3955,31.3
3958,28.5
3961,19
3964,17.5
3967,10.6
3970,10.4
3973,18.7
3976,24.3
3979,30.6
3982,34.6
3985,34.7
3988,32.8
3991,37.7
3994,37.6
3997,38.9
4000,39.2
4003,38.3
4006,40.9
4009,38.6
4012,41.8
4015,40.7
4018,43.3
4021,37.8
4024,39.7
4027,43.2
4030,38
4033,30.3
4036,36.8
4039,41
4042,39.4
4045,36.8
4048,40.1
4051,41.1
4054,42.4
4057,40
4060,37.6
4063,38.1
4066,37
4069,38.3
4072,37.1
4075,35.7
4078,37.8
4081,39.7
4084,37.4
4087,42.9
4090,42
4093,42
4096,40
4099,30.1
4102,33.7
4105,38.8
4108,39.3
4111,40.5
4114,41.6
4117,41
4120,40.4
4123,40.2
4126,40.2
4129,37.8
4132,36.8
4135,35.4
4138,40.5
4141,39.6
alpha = 1.9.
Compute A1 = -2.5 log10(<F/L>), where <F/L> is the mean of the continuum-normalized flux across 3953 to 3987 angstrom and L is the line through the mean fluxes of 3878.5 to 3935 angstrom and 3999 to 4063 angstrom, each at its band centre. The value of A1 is 0.30 mag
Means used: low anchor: 23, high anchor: 39.4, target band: 23.9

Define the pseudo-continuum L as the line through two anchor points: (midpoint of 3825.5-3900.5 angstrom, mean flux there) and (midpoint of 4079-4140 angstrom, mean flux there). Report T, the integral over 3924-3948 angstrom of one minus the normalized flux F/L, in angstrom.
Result 8.5 angstrom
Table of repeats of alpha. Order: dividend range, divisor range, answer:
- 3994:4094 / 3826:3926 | 1.96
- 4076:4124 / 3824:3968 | 2.06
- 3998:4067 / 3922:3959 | 2.00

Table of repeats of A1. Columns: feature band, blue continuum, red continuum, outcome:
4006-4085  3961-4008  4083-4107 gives -0.14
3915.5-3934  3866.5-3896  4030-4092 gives 0.28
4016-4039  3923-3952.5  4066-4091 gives -0.23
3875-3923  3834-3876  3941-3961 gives -0.13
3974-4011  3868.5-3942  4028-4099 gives -0.14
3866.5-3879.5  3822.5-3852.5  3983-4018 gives -0.05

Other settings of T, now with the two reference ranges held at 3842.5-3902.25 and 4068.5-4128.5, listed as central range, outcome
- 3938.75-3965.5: 3.6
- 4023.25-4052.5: -3.7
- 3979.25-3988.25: -1.1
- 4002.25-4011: -2.1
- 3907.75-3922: -1.8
